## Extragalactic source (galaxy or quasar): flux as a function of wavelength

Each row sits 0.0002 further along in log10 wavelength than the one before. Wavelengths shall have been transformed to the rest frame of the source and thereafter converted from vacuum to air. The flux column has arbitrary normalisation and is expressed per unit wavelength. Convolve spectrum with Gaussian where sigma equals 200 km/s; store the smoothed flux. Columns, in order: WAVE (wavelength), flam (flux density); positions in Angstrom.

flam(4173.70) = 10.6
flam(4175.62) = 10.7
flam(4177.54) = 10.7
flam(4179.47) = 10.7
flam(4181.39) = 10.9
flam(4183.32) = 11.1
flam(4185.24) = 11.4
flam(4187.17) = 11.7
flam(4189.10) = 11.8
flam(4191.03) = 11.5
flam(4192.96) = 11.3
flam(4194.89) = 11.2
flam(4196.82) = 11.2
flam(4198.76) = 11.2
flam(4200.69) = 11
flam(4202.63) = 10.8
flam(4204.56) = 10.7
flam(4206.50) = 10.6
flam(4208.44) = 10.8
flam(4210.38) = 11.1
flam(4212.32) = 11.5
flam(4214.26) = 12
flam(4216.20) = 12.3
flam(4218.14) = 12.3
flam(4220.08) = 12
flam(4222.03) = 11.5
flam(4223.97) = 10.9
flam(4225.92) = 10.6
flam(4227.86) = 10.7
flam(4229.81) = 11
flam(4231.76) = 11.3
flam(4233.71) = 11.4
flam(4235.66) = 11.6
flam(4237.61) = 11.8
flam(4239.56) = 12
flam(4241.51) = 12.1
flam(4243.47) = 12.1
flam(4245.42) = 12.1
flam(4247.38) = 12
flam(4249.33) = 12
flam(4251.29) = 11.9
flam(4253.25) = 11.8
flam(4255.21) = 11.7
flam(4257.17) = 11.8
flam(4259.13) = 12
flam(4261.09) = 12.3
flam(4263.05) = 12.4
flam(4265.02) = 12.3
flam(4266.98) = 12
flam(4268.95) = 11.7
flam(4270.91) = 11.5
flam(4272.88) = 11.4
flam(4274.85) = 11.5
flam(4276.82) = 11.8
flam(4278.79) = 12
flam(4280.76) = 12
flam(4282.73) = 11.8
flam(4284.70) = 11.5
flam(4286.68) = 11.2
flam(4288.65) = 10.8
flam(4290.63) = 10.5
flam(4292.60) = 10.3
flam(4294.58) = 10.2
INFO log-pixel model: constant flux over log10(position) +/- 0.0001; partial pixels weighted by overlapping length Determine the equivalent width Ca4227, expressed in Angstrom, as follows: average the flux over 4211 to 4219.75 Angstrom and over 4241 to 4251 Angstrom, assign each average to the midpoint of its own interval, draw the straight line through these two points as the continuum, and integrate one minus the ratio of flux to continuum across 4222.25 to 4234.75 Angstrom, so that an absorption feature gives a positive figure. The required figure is 1.0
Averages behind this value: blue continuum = 12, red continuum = 12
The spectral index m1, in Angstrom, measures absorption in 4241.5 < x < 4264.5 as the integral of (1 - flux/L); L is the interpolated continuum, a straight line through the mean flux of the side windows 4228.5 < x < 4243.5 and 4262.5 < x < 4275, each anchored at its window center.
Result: -0.6 Angstrom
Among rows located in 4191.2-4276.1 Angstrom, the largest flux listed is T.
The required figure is 12.4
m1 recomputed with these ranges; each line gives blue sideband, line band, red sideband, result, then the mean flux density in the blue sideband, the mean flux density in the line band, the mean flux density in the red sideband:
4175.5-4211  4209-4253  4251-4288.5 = -0.8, 11.1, 11.6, 11.8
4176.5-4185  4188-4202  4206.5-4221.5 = -0.1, 10.9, 11.3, 11.6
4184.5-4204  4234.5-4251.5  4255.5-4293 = -0.7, 11.3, 12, 11.6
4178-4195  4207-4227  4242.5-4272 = 0.2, 11.3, 11.5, 12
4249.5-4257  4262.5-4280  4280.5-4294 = -0.6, 11.8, 11.8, 11.1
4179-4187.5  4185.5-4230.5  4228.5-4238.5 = -0.1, 11.2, 11.3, 11.4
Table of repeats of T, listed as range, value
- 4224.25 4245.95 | 12.1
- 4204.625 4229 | 12.3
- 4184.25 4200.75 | 11.8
